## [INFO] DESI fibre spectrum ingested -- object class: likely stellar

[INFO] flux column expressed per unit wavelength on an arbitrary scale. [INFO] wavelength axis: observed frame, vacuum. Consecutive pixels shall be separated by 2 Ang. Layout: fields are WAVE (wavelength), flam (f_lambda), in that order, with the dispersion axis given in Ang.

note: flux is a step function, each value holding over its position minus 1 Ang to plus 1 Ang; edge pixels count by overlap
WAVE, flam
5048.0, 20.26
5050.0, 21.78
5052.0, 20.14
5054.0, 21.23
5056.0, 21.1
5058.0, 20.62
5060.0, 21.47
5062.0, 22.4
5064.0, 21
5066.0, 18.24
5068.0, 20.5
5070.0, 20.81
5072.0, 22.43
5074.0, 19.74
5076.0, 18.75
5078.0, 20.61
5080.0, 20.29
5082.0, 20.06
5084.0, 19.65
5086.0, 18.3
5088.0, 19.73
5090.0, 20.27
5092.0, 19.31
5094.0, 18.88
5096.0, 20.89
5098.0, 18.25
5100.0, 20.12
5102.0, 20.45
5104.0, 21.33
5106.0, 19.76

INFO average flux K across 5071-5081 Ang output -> 20.4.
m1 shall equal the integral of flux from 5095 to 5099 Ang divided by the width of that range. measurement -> 19.6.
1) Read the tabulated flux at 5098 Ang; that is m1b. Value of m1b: 18.25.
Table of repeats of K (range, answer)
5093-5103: 19.7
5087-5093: 19.8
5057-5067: 20.7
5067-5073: 21.2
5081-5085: 19.9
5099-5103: 20.3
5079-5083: 20.2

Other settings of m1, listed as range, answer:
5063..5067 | 19.6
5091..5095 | 19.1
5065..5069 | 19.4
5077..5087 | 19.8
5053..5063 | 21.4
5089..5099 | 19.5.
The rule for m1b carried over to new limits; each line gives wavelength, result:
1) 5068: 20.5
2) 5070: 20.81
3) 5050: 21.78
